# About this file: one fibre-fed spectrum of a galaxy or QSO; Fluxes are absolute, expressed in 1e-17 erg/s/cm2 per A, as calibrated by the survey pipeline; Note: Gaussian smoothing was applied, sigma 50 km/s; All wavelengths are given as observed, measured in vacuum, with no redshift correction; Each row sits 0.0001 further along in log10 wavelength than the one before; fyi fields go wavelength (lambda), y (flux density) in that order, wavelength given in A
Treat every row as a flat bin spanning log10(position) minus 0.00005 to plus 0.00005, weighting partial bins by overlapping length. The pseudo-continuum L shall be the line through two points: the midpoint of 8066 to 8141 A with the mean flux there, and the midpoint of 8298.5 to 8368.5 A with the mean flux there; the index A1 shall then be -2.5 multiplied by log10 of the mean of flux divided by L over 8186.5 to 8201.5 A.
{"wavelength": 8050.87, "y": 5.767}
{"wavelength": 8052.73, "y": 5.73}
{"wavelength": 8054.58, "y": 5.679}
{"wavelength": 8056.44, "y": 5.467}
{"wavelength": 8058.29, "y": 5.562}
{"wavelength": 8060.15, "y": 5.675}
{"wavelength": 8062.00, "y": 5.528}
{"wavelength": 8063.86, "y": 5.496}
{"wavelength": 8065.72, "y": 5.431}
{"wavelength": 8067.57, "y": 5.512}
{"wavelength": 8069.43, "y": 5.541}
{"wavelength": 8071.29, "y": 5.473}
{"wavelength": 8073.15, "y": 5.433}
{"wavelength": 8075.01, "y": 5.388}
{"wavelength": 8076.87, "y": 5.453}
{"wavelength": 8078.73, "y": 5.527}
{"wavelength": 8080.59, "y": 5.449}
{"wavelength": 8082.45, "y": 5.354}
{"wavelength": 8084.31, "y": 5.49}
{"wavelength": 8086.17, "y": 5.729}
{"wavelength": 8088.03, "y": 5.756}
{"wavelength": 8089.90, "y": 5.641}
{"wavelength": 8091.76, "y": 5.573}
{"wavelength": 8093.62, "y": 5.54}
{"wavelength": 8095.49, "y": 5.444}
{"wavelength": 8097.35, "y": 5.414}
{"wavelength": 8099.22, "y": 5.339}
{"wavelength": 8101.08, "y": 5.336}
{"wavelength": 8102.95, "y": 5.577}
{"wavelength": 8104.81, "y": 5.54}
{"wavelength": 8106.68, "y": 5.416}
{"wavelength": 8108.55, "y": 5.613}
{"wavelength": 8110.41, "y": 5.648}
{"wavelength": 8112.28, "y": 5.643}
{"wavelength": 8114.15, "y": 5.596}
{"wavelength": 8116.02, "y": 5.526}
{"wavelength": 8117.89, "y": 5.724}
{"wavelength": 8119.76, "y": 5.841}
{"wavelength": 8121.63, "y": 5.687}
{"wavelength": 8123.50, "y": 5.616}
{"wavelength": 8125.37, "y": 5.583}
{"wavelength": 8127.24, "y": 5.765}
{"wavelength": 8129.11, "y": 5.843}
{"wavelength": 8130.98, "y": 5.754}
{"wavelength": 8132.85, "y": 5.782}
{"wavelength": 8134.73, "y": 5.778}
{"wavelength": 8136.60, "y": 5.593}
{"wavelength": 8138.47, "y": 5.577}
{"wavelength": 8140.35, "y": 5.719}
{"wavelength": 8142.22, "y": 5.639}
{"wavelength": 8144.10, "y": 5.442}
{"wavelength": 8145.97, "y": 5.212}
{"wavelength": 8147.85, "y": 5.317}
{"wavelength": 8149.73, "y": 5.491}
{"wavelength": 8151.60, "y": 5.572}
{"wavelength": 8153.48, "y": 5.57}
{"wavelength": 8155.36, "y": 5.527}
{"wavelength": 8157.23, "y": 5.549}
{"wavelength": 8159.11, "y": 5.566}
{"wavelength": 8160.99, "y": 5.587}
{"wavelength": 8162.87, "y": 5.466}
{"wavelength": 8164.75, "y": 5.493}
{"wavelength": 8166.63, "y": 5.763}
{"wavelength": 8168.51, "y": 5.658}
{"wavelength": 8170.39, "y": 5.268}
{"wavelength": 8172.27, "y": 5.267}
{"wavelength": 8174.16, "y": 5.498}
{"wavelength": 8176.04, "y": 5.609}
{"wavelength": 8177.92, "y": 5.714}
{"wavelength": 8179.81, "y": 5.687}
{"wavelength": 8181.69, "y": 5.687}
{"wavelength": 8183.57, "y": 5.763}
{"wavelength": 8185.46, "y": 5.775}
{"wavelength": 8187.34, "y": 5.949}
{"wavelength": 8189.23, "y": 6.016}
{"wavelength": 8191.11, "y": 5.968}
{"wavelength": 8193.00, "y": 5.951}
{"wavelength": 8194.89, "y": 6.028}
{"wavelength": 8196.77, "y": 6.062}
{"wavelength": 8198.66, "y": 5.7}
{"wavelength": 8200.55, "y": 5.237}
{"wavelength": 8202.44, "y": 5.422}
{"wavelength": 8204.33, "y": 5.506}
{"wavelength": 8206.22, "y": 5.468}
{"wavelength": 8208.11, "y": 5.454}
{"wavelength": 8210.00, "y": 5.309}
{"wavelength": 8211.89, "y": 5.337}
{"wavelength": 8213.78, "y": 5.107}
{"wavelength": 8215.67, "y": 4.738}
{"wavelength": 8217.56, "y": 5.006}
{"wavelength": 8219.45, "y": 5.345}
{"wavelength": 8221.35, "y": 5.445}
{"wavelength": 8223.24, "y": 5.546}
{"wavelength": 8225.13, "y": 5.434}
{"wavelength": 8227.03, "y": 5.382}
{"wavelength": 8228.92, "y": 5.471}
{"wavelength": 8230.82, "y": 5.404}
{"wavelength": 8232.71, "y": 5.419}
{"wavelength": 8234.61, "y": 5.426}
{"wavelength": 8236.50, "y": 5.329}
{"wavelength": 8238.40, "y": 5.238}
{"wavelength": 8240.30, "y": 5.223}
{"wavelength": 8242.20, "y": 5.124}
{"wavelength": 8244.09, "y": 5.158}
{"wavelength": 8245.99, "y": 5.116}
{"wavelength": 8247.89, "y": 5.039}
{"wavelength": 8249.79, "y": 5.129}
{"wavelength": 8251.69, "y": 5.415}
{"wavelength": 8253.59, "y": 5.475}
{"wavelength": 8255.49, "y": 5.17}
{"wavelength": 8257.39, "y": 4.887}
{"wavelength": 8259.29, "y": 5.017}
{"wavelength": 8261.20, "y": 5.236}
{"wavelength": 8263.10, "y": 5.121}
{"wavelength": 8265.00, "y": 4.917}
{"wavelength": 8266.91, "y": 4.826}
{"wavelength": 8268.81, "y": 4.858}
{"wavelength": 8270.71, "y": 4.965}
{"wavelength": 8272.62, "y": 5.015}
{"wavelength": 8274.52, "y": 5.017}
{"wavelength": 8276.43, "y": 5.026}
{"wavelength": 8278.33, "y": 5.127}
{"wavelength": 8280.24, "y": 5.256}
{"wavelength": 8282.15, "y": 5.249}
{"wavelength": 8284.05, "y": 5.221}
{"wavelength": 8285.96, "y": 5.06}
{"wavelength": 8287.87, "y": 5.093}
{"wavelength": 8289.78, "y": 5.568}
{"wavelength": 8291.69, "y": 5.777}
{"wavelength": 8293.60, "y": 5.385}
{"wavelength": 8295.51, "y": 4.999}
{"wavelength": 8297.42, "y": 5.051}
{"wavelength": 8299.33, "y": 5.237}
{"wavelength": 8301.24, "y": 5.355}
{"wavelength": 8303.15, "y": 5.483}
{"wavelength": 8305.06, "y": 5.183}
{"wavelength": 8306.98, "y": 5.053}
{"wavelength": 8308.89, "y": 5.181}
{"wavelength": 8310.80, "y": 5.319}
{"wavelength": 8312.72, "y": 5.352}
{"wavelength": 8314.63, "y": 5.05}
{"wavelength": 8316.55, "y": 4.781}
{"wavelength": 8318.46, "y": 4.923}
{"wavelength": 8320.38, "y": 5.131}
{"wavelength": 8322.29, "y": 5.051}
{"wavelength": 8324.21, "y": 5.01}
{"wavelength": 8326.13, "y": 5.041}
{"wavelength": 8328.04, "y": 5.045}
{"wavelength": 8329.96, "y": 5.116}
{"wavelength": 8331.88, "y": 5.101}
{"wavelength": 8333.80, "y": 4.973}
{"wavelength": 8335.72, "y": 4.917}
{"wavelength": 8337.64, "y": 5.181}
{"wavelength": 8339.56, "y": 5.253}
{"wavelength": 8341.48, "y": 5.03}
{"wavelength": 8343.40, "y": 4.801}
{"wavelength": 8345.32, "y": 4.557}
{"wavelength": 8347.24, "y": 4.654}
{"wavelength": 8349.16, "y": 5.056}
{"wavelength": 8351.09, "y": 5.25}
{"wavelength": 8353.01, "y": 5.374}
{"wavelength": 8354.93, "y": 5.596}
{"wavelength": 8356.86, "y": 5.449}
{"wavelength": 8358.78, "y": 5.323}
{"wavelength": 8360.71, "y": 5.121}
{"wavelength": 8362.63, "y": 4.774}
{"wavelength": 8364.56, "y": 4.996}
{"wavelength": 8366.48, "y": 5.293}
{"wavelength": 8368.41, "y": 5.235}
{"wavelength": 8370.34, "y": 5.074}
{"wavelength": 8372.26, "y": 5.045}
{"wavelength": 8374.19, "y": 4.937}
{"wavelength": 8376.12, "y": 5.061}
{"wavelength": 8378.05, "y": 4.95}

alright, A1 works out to -0.09 mag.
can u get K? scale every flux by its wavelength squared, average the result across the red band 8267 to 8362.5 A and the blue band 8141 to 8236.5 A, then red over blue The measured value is 0.96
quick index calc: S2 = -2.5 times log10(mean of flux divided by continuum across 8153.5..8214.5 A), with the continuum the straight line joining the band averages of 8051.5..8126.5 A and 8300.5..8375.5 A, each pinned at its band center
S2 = -0.04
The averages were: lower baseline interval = 5.55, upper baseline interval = 5.1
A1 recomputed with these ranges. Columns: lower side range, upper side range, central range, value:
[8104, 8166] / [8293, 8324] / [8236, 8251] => 0.031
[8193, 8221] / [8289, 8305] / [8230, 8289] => 0.048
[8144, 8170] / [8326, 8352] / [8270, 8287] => 0.013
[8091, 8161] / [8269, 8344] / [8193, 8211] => -0.040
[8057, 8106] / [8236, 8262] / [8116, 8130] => -0.055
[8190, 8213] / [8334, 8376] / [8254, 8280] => 0.076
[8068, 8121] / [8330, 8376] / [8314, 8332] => 0.025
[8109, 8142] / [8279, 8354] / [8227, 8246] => 0.012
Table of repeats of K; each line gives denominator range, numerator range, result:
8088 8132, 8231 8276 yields 0.95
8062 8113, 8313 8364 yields 0.98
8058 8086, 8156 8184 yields 1.04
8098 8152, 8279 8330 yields 0.97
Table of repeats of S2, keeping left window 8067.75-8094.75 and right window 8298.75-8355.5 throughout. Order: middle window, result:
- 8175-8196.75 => -0.10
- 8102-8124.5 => -0.03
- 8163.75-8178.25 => -0.03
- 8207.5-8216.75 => 0.02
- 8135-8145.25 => -0.04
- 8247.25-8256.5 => 0.00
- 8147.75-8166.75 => -0.03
